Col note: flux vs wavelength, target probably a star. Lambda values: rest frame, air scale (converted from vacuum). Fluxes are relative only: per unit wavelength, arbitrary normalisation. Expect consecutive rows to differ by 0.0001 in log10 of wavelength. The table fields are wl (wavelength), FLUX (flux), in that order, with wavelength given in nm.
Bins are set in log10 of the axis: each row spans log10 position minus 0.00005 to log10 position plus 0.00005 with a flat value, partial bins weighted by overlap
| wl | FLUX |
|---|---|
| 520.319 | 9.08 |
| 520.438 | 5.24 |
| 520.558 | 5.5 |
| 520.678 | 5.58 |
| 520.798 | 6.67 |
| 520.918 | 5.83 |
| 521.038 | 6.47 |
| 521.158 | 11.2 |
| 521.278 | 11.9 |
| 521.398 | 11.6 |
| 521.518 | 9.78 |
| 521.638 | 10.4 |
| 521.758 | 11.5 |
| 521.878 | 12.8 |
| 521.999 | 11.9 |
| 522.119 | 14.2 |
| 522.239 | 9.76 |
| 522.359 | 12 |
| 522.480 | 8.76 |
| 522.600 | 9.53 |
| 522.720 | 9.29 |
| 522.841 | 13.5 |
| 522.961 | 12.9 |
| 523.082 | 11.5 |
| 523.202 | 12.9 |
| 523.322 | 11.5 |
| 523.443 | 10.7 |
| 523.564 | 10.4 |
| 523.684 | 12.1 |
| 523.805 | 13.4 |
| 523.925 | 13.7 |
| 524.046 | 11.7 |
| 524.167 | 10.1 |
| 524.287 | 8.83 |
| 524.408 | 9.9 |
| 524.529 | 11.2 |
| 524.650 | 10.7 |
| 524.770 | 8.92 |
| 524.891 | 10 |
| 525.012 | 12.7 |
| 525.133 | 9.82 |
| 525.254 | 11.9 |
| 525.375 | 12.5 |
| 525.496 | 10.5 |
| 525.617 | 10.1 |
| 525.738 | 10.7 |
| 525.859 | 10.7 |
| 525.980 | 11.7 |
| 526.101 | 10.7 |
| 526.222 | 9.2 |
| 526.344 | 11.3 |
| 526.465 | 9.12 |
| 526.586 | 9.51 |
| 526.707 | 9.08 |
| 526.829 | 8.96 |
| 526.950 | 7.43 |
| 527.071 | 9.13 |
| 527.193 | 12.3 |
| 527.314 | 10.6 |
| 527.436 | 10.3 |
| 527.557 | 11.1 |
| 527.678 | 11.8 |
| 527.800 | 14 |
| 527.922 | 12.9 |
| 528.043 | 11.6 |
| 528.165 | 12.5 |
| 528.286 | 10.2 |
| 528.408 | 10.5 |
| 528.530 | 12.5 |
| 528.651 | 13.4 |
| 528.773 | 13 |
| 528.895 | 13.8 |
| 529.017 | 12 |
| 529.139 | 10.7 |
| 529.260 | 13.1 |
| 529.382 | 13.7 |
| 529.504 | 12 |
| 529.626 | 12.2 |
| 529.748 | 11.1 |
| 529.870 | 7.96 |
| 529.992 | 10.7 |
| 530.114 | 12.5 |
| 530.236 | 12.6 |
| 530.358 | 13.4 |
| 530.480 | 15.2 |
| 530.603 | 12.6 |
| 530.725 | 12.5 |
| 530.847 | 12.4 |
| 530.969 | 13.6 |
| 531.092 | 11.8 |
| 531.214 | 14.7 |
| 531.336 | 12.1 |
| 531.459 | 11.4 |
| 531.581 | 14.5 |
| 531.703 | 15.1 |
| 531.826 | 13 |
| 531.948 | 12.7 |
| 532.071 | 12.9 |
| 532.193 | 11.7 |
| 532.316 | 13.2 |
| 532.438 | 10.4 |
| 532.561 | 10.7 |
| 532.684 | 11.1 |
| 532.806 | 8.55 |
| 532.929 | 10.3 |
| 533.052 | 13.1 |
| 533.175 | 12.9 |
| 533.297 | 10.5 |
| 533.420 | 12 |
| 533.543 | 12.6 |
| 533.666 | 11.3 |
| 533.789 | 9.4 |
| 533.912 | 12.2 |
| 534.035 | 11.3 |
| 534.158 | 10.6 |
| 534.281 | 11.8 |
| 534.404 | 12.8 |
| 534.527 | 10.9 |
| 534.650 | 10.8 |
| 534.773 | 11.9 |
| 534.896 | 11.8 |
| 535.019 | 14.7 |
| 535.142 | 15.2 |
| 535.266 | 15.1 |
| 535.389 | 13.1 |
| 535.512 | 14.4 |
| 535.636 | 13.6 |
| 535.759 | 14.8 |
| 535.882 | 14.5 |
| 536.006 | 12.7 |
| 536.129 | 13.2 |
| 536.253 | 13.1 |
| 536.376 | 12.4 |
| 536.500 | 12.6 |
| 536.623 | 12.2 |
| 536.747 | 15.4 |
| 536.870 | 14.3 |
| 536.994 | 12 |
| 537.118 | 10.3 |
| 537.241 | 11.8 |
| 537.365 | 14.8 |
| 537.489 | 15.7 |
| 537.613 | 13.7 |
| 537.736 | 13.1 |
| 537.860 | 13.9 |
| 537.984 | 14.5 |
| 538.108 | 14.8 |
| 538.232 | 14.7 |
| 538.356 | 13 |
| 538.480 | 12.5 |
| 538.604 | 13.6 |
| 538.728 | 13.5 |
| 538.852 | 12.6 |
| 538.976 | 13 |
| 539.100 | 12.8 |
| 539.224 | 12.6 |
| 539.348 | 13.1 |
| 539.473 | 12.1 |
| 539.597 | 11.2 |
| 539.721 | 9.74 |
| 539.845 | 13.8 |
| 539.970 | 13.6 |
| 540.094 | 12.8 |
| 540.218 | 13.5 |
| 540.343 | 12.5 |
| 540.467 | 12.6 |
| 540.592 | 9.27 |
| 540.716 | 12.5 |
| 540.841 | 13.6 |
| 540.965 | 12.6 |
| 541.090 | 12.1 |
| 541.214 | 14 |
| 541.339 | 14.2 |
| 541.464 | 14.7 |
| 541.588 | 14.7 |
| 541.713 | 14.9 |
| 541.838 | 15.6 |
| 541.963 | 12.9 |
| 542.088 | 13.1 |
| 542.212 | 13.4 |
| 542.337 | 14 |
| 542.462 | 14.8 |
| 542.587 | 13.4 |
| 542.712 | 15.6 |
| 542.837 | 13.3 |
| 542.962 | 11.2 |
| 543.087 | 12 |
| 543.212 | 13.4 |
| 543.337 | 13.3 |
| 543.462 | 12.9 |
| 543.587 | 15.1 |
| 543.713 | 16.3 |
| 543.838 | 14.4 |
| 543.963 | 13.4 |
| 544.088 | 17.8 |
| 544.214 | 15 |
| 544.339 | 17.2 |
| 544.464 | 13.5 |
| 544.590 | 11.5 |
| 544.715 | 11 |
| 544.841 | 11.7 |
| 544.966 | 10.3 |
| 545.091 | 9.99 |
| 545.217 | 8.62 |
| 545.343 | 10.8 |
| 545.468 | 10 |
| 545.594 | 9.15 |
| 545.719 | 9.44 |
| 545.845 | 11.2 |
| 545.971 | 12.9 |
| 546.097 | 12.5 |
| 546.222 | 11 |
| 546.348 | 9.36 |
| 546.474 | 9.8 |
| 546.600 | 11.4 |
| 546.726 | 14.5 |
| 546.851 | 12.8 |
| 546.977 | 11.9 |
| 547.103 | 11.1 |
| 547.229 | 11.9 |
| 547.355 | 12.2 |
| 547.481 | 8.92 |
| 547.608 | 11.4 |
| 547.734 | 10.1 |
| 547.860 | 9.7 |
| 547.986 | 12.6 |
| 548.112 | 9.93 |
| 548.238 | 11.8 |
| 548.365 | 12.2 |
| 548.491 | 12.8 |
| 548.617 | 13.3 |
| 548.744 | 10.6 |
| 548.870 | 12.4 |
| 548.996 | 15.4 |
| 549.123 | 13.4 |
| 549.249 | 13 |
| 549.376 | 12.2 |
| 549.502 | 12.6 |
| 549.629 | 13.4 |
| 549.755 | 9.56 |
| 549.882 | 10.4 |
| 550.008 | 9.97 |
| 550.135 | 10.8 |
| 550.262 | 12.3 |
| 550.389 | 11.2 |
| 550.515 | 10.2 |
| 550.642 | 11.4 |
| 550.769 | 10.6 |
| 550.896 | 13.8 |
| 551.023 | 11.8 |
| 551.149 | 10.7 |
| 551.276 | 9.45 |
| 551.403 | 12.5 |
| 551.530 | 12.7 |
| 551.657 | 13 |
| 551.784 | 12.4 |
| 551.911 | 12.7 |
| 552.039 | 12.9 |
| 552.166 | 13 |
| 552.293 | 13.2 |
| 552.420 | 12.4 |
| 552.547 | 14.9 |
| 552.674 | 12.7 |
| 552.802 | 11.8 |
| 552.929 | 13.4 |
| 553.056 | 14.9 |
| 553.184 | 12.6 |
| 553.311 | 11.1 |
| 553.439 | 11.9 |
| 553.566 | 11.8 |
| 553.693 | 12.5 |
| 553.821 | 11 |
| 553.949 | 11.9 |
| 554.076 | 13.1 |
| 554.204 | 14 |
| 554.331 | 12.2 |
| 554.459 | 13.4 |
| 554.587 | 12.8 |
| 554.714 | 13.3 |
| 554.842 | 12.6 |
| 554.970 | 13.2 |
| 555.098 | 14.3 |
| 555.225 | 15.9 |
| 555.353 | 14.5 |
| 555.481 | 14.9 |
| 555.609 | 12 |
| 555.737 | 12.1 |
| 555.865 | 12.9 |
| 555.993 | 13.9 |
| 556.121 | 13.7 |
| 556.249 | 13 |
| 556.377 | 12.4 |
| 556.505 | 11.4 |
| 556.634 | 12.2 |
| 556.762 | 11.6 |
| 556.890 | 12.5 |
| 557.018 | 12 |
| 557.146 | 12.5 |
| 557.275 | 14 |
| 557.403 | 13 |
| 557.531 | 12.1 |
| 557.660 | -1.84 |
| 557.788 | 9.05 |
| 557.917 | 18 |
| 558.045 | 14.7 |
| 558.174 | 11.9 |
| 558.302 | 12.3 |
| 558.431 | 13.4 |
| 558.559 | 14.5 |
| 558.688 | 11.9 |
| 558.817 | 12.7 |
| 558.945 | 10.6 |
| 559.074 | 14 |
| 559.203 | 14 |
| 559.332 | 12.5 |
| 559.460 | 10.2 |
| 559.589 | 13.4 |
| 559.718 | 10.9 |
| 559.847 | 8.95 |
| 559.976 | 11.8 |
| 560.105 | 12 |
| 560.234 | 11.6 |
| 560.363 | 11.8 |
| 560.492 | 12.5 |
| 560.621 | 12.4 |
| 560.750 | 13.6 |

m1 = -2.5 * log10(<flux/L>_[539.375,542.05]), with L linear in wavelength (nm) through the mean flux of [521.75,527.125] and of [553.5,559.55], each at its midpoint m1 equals -0.11 mag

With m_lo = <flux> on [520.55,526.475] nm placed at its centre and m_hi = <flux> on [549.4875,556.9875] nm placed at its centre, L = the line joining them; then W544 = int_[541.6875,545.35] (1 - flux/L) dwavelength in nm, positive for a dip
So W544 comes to -0.46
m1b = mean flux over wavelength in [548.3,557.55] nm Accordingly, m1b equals 12.5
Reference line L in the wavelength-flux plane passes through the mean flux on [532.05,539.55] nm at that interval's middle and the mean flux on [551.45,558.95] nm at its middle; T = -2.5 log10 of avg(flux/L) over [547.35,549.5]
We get 0.07 mag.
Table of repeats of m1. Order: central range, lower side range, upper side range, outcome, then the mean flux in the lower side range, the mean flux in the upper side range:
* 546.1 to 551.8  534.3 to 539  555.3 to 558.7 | 0.10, 13.3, 12.4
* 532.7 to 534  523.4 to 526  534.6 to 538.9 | 0.13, 11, 13.4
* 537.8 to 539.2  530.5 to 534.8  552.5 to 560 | -0.12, 12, 12.5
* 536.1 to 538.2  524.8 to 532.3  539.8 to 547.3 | -0.09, 11.7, 12.8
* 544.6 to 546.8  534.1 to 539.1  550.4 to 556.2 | 0.19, 13.2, 12.7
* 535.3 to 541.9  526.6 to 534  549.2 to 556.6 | -0.10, 11.8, 12.5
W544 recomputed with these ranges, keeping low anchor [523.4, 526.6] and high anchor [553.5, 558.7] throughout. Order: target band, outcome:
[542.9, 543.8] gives -0.12 nm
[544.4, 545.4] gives 0.09 nm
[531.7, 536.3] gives -0.40 nm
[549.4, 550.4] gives 0.08 nm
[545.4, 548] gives 0.21 nm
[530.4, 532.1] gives -0.30 nm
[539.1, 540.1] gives -0.06 nm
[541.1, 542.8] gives -0.34 nm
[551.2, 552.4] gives 0.00 nm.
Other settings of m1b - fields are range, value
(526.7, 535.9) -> 12.1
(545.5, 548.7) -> 11.3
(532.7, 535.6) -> 12.1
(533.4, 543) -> 13.1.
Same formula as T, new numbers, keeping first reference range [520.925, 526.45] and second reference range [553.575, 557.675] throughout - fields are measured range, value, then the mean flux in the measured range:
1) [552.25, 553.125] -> -0.071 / 13.3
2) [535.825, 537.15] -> -0.122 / 13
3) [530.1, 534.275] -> -0.072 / 12.2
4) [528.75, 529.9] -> -0.071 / 12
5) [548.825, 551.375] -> 0.055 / 11.7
